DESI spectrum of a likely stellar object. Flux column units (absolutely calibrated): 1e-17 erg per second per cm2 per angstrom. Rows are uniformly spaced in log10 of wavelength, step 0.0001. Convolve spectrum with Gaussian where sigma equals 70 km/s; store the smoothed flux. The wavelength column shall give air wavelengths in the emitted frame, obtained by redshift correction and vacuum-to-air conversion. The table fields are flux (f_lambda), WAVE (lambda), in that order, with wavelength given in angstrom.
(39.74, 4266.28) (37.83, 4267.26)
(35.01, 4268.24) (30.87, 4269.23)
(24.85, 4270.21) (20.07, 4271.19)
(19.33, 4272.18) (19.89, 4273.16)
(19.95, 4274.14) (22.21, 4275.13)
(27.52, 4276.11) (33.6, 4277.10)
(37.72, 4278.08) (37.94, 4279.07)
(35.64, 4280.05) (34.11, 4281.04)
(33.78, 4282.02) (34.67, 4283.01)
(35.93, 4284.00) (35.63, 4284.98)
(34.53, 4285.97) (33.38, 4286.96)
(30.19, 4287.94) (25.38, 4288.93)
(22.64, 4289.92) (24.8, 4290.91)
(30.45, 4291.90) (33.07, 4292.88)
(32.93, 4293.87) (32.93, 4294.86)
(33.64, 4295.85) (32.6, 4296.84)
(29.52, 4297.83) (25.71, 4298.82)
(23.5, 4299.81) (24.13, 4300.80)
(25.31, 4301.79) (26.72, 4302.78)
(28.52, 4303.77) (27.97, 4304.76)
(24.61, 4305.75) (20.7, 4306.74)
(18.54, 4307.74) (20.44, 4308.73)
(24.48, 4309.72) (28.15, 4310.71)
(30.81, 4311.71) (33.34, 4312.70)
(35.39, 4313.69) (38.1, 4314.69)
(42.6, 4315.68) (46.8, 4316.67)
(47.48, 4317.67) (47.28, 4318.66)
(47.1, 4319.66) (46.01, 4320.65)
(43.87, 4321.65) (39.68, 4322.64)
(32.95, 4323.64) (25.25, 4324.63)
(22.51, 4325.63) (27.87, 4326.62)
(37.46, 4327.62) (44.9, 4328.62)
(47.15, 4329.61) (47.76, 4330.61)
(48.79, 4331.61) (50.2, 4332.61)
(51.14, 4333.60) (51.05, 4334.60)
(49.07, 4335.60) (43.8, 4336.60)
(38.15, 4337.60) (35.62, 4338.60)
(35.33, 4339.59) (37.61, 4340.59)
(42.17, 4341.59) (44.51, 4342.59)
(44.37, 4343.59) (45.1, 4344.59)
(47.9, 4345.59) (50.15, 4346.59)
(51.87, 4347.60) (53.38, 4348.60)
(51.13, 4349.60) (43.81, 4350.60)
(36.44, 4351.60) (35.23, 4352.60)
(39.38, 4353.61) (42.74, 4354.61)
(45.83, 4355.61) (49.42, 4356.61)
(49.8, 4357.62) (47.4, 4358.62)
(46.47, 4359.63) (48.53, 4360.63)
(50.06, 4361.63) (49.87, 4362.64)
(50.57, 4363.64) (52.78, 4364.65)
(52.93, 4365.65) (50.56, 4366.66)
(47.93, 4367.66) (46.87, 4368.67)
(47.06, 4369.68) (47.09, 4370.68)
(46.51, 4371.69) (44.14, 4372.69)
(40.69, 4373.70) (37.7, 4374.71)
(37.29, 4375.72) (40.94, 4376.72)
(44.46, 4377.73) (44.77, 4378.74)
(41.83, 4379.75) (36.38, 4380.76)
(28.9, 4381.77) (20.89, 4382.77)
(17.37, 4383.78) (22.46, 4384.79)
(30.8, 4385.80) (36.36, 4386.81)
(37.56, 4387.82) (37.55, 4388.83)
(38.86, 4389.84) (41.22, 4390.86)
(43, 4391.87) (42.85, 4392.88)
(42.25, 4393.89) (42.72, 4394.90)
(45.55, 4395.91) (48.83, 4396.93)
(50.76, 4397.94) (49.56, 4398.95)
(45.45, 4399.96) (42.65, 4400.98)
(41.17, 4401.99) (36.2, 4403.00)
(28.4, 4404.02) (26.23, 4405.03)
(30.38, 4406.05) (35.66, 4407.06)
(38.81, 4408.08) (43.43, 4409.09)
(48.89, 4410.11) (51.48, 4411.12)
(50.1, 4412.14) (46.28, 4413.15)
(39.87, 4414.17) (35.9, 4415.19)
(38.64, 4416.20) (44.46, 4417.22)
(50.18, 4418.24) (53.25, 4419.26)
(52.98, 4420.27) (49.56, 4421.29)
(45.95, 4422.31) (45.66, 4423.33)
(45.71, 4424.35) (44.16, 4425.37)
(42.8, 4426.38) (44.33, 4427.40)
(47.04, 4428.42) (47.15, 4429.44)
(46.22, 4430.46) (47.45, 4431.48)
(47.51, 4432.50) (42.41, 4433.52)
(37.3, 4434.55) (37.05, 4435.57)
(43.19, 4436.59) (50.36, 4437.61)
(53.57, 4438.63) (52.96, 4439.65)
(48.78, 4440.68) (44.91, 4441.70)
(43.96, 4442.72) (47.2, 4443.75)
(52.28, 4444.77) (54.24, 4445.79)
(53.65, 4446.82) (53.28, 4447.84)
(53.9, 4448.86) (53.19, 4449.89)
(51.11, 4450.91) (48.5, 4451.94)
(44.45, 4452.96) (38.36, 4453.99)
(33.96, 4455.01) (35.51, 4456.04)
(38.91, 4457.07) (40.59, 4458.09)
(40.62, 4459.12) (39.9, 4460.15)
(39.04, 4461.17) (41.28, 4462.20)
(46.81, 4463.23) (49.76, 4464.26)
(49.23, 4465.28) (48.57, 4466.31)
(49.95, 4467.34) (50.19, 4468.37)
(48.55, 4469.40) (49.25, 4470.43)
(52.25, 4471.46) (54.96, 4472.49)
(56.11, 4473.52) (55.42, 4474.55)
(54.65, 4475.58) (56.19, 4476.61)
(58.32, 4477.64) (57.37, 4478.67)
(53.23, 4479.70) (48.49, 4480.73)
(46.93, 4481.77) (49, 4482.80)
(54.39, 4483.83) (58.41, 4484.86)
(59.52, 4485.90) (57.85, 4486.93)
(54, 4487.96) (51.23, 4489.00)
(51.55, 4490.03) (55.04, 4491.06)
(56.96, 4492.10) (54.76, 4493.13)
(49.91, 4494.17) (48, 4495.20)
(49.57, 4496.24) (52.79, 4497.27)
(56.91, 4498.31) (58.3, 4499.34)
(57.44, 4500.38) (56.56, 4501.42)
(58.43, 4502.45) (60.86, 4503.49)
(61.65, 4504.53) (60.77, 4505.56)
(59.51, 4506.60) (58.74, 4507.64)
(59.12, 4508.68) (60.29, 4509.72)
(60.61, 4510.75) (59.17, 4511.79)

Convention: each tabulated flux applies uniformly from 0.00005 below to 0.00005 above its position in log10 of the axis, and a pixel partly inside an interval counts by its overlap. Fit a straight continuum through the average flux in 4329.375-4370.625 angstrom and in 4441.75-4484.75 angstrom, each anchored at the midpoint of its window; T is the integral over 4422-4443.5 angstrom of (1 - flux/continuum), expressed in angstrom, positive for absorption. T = 1.1 angstrom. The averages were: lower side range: 46.3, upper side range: 48.7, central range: 45.6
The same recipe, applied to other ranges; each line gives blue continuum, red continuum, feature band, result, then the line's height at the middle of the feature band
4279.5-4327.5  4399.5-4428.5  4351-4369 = -4.4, 37.6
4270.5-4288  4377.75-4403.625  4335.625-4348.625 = -3.2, 35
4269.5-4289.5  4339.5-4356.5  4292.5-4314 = 4.3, 34.8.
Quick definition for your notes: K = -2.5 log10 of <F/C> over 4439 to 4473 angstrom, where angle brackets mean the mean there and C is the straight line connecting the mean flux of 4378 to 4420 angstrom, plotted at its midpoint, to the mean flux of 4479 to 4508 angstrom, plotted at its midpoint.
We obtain 0.04 mag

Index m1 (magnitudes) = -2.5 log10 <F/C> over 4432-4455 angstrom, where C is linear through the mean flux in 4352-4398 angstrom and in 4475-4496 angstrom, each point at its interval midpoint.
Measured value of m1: 0.04 mag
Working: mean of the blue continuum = 42.1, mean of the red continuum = 53.7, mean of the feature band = 47.5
